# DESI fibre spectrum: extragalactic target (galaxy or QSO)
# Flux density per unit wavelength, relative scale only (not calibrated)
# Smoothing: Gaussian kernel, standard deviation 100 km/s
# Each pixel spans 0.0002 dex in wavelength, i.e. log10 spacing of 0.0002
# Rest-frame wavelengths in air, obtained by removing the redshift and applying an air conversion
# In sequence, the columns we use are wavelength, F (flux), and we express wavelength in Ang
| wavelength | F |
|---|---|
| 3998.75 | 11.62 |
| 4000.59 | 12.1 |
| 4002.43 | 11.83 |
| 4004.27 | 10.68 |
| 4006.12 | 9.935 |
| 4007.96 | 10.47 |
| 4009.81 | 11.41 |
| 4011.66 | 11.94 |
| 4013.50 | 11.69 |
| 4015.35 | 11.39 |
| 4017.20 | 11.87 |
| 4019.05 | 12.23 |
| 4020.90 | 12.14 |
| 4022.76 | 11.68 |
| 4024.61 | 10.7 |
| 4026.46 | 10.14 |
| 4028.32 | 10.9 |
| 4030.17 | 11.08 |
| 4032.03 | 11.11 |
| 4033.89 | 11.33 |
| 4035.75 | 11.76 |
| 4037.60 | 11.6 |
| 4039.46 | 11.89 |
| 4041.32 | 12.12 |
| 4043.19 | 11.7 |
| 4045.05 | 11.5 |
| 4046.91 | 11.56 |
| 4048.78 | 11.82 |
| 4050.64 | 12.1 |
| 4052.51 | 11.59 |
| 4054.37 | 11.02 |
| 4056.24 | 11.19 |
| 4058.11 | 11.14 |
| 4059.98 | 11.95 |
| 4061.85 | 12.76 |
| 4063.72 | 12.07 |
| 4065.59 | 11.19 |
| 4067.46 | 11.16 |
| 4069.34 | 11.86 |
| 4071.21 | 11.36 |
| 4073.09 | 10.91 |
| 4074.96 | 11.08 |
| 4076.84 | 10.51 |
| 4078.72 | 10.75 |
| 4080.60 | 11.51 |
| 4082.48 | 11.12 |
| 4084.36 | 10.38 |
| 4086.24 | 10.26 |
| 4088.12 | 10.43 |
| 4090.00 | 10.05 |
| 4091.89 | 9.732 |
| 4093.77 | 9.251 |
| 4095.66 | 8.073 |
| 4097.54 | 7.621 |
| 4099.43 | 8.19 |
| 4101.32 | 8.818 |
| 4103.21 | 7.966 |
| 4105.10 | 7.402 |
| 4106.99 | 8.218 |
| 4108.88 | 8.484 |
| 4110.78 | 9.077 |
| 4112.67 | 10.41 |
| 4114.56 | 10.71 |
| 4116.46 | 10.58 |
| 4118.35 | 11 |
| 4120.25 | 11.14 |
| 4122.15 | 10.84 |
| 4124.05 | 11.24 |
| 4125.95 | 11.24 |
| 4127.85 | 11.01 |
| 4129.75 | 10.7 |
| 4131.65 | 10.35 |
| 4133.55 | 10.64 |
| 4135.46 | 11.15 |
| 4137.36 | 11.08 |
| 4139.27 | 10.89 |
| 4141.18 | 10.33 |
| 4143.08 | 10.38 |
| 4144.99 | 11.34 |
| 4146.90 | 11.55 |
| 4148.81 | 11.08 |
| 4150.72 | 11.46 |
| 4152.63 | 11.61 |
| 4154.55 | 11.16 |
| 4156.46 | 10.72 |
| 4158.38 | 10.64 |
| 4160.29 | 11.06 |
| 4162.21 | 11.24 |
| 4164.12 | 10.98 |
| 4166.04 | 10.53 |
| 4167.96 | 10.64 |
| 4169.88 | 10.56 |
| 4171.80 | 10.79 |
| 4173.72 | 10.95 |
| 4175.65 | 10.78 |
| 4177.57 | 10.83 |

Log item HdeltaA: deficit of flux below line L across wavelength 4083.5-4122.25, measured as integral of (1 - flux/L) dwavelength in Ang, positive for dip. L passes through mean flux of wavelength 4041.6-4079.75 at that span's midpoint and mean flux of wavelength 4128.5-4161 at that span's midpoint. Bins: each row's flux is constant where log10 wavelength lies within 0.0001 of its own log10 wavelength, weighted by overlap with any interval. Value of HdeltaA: 6.2 Ang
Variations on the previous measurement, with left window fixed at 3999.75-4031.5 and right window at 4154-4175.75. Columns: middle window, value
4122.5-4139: 0.0 Ang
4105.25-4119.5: 1.7 Ang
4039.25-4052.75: -0.7 Ang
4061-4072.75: -0.6 Ang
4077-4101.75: 3.0 Ang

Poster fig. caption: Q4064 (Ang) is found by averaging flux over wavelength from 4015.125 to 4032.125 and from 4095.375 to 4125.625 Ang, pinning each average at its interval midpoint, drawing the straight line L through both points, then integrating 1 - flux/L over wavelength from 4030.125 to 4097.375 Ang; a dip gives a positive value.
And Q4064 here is -4.1 Ang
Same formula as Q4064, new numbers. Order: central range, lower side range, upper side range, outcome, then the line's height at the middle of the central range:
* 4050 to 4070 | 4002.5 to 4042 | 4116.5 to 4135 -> -0.8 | 11.2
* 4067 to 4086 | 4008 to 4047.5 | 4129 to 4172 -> 0.4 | 11.3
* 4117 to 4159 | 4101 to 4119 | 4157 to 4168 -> -3.7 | 10.1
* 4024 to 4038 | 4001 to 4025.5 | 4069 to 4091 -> 0.2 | 11.2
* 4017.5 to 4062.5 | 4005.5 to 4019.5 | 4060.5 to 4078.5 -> -0.6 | 11.4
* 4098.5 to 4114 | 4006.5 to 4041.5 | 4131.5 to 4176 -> 3.5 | 11.1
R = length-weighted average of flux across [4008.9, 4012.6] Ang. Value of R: 11.7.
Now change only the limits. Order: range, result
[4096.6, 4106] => 8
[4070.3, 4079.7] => 10.9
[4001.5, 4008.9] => 10.7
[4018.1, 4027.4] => 11.4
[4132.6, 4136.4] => 10.9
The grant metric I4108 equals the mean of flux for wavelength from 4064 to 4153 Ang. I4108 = 10.3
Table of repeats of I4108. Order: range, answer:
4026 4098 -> 11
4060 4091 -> 11.1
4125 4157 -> 11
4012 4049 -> 11.5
